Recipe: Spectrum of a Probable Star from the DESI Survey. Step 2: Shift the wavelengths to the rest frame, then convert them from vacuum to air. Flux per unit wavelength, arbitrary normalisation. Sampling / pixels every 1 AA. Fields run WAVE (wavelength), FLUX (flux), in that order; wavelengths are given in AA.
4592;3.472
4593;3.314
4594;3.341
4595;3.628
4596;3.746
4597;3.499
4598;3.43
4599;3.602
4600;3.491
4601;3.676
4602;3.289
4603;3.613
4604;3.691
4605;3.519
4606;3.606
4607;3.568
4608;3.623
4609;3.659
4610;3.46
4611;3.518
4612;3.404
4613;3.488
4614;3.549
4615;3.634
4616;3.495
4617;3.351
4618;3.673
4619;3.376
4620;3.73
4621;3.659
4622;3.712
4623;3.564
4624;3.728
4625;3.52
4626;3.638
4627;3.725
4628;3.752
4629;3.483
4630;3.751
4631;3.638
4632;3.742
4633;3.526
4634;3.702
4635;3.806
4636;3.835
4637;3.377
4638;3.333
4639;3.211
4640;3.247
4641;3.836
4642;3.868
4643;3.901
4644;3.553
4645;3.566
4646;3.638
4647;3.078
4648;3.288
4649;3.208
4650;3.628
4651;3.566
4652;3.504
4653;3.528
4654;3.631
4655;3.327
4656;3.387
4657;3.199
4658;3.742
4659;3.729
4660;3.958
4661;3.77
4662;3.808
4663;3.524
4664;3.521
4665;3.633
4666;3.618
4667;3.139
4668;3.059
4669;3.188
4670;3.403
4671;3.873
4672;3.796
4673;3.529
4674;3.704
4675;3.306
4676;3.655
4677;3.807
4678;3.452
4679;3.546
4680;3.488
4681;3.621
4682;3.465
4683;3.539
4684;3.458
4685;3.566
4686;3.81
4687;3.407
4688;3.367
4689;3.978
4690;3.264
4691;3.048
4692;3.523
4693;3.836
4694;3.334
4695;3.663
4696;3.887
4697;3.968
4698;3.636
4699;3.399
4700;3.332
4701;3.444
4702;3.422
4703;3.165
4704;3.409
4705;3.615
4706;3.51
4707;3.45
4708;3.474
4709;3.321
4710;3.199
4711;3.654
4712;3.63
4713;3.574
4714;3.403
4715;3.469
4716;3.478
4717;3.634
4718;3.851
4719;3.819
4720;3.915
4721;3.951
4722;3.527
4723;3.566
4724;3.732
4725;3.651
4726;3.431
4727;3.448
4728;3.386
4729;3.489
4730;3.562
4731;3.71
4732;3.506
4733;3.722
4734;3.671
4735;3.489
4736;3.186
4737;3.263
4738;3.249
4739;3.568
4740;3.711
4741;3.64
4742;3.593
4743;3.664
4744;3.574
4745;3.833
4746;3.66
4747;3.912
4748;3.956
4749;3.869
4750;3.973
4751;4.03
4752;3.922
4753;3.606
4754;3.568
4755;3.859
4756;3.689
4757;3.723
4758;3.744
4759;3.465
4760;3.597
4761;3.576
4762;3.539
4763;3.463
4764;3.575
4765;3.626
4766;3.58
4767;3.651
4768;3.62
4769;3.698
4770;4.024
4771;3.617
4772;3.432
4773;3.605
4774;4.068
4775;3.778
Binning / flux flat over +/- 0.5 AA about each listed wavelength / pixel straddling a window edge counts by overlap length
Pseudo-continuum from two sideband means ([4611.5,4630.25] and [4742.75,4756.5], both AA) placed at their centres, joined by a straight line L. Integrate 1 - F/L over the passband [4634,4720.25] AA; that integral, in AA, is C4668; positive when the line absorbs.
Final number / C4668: 3.3 AA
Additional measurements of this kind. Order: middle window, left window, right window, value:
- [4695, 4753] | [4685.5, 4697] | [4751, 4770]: 0.3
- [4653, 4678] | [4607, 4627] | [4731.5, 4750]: 0.3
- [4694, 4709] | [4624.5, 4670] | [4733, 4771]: 0.4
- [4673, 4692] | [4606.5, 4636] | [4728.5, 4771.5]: 0.5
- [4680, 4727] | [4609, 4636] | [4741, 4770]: 1.5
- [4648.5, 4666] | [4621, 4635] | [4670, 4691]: 0.2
